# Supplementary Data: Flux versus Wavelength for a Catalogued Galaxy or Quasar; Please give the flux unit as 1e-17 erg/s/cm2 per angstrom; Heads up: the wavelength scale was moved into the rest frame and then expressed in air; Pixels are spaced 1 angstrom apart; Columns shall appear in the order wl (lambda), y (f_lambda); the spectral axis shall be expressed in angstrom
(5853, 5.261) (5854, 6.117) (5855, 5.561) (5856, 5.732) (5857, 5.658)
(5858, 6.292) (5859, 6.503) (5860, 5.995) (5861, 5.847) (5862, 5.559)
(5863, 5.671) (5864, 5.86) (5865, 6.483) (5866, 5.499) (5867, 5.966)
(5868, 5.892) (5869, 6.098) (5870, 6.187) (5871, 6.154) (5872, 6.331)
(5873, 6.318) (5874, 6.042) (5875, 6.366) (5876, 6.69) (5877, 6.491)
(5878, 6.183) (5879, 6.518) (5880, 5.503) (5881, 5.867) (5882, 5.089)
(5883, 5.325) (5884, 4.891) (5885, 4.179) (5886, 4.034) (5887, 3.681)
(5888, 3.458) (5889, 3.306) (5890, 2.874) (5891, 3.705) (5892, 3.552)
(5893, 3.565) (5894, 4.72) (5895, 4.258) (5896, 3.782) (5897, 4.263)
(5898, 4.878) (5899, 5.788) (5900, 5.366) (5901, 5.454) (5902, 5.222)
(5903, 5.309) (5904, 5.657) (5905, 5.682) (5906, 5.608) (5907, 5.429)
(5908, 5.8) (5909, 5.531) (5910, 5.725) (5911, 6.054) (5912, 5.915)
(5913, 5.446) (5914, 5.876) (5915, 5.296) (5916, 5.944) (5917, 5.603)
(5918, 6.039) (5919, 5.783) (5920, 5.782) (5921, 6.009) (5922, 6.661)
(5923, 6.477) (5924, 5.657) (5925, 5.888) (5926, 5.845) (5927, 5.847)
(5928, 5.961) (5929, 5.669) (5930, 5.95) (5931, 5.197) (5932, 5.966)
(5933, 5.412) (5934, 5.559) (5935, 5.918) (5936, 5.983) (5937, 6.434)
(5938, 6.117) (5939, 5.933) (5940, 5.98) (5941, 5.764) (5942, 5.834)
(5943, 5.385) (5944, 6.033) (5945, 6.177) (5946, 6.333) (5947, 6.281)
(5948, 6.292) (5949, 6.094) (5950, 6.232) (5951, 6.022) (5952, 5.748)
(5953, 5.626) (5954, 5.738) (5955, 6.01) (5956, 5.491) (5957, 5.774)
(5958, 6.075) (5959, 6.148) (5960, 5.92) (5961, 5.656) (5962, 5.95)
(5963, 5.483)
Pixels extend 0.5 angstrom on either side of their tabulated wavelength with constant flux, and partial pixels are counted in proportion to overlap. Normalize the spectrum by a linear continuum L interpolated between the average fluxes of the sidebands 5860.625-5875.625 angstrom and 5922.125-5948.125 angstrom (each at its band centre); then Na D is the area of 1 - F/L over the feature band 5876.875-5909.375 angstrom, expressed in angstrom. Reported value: 6.14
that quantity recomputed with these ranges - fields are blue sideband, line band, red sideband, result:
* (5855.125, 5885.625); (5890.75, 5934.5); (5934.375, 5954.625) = 3.7 angstrom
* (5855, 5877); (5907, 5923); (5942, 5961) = 0.4 angstrom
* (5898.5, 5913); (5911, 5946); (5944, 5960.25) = -0.5 angstrom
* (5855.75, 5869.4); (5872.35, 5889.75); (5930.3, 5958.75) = 2.0 angstrom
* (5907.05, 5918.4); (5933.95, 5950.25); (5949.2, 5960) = -0.5 angstrom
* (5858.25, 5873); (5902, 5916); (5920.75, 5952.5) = 0.8 angstrom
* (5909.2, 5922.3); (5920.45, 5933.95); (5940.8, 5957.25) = 0.0 angstrom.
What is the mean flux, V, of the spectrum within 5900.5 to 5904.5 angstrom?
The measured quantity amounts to 5.41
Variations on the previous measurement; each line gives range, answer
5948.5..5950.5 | 6.16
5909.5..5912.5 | 5.9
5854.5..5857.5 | 5.65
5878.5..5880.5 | 6.01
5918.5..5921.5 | 5.86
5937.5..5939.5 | 6.03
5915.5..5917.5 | 5.77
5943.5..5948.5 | 6.22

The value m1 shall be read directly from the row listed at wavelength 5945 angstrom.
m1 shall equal 6.177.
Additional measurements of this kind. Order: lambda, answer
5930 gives 5.95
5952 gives 5.748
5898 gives 4.878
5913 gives 5.446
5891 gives 3.705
